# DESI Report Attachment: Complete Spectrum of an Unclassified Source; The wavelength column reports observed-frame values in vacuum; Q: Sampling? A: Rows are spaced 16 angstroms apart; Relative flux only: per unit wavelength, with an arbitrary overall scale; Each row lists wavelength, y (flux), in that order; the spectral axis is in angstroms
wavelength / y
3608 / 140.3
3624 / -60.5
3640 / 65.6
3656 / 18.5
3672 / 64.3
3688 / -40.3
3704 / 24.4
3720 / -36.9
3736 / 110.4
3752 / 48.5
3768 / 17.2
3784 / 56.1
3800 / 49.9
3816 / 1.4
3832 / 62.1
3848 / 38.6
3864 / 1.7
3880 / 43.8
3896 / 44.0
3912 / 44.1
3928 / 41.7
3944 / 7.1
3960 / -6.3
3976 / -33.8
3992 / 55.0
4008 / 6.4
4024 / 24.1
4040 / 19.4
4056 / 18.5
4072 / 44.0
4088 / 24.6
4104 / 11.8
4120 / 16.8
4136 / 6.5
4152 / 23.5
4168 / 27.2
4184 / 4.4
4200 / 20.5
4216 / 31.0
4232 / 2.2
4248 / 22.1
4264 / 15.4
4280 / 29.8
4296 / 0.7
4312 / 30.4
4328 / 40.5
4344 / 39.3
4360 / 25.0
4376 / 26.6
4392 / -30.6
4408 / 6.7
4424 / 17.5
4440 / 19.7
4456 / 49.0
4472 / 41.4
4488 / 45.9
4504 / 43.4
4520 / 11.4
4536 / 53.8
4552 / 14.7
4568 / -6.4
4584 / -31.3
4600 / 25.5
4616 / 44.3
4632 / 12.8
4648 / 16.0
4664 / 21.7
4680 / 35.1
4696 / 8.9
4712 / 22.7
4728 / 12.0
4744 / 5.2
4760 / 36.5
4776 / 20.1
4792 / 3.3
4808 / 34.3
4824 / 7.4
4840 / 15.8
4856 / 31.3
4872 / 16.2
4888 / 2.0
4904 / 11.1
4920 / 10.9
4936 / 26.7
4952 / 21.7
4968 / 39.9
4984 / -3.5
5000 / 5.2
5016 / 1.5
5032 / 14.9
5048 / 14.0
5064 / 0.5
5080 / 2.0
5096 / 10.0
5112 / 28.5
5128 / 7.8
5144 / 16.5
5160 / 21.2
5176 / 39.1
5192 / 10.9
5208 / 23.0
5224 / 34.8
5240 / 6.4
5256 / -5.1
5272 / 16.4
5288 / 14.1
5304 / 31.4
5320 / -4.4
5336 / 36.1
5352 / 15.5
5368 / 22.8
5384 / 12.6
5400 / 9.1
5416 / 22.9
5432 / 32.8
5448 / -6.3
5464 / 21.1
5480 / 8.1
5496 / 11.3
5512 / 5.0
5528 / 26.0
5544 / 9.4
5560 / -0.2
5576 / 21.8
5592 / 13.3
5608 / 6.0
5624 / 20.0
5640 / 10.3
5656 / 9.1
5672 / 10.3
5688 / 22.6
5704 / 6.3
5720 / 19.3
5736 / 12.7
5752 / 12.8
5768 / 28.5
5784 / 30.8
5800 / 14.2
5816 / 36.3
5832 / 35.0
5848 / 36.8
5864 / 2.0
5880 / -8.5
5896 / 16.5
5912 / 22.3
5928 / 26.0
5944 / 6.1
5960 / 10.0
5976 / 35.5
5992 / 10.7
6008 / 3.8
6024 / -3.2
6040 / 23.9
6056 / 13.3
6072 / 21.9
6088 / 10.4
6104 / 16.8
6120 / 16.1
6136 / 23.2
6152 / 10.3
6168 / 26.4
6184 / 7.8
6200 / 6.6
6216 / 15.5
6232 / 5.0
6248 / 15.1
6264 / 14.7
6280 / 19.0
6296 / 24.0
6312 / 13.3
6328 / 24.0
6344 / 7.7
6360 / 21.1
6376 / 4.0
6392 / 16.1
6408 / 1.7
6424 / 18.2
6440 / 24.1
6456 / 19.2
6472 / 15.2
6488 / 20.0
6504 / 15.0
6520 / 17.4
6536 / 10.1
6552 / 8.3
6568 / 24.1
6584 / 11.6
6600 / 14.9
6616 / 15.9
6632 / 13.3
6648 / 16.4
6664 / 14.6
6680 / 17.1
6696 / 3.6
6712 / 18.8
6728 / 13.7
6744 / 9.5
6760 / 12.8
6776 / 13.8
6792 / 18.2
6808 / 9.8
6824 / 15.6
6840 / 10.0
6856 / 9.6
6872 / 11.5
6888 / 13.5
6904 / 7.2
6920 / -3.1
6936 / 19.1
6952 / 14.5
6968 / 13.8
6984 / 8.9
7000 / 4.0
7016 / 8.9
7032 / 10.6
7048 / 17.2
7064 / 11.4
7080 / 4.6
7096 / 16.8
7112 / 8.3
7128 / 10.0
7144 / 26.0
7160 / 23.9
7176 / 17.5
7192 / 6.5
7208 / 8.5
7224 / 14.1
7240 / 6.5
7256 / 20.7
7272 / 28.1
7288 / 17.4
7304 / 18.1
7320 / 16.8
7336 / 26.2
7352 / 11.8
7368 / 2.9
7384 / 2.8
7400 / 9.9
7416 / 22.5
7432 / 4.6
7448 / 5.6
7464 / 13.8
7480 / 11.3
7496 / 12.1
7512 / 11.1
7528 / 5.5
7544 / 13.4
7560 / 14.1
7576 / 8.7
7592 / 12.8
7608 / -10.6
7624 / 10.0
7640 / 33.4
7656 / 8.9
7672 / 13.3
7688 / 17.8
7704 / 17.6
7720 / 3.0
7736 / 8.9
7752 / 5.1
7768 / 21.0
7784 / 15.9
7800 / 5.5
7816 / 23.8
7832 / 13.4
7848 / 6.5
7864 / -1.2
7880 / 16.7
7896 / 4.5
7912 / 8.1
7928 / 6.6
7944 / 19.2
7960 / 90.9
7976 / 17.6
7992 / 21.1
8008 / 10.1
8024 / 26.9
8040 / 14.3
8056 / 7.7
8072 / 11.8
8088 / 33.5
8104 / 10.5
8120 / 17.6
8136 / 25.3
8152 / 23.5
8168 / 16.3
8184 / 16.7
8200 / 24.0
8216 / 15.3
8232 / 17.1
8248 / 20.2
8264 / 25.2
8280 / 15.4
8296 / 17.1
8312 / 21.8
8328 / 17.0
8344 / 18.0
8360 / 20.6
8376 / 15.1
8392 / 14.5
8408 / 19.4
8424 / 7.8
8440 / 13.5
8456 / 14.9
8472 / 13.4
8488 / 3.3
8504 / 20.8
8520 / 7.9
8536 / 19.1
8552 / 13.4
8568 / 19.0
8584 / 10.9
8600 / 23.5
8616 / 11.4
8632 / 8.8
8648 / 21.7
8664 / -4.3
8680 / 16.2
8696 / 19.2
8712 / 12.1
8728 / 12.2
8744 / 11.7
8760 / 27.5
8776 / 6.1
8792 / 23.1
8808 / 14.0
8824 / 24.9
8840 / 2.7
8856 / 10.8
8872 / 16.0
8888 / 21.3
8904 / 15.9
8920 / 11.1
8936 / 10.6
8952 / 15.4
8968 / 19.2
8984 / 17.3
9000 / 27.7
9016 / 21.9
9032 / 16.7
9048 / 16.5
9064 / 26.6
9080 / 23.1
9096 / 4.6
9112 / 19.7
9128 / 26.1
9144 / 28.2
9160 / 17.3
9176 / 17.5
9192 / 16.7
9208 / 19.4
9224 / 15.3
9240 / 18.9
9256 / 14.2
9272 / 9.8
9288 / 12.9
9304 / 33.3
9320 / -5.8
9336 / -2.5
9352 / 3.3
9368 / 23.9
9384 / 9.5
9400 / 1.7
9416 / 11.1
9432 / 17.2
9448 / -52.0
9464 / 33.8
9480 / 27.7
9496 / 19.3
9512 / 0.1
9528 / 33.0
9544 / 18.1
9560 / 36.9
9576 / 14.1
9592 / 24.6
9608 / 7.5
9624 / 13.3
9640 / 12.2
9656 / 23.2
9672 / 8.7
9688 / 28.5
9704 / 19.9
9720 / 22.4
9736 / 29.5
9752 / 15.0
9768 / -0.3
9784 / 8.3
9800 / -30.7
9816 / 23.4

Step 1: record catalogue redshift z 1.135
